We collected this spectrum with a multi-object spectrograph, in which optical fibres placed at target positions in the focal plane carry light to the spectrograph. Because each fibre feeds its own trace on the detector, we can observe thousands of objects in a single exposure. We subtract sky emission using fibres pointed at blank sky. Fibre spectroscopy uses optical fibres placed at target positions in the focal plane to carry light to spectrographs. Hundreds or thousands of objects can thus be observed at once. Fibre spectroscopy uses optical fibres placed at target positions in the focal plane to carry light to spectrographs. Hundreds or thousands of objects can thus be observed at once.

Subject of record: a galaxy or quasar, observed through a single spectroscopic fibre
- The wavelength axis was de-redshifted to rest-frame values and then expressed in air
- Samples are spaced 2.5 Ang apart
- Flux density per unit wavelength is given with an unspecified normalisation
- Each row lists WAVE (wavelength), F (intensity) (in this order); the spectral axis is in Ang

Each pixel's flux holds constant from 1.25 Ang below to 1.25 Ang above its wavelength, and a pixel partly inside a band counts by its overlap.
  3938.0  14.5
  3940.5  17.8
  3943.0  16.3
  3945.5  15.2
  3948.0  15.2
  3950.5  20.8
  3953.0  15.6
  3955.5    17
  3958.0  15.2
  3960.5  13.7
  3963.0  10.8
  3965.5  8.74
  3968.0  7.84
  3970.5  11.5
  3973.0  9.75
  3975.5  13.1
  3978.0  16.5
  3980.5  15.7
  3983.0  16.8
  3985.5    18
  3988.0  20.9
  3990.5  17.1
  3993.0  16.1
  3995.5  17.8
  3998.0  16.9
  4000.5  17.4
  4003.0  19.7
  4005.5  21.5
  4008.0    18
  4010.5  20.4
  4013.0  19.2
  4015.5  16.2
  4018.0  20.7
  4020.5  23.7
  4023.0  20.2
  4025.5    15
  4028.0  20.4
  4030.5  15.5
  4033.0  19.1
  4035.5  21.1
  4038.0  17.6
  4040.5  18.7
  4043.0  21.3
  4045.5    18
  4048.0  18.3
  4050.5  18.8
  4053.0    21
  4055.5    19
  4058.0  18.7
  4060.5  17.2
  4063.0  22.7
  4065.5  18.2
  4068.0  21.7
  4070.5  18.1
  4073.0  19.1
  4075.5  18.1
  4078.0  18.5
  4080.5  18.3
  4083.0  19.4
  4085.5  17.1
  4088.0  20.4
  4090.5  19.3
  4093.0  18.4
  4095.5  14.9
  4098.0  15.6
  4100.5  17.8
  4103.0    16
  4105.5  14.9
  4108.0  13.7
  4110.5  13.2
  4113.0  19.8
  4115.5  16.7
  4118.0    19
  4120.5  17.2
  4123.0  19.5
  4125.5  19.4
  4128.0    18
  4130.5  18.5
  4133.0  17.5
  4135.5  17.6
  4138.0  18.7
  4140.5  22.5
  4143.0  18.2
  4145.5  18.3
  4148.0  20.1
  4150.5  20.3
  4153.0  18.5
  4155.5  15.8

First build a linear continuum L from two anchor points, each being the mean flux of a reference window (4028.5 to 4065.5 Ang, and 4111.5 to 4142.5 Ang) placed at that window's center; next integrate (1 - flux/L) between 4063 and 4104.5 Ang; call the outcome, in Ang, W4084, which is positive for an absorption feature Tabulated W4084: 1.3 Ang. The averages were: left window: 19.1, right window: 18.6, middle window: 18.3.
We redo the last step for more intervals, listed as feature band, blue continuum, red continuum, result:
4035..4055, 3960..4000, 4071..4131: -3.8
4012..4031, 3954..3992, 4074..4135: -4.4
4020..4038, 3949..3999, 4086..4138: -3.4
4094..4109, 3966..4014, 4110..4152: 2.1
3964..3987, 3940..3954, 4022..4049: 5.6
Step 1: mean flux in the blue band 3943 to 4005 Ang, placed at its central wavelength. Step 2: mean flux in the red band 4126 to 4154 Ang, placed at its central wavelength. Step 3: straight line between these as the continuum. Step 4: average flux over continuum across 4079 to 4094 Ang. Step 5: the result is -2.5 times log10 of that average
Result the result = -0.06 mag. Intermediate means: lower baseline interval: 15.4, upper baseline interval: 18.9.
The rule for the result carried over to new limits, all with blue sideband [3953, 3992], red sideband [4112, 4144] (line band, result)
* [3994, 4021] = -0.24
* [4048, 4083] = -0.14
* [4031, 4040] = -0.18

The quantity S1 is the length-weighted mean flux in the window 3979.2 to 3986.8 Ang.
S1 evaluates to 16.9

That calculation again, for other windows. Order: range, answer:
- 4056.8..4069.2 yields 19.7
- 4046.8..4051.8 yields 18.6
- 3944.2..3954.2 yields 16.7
